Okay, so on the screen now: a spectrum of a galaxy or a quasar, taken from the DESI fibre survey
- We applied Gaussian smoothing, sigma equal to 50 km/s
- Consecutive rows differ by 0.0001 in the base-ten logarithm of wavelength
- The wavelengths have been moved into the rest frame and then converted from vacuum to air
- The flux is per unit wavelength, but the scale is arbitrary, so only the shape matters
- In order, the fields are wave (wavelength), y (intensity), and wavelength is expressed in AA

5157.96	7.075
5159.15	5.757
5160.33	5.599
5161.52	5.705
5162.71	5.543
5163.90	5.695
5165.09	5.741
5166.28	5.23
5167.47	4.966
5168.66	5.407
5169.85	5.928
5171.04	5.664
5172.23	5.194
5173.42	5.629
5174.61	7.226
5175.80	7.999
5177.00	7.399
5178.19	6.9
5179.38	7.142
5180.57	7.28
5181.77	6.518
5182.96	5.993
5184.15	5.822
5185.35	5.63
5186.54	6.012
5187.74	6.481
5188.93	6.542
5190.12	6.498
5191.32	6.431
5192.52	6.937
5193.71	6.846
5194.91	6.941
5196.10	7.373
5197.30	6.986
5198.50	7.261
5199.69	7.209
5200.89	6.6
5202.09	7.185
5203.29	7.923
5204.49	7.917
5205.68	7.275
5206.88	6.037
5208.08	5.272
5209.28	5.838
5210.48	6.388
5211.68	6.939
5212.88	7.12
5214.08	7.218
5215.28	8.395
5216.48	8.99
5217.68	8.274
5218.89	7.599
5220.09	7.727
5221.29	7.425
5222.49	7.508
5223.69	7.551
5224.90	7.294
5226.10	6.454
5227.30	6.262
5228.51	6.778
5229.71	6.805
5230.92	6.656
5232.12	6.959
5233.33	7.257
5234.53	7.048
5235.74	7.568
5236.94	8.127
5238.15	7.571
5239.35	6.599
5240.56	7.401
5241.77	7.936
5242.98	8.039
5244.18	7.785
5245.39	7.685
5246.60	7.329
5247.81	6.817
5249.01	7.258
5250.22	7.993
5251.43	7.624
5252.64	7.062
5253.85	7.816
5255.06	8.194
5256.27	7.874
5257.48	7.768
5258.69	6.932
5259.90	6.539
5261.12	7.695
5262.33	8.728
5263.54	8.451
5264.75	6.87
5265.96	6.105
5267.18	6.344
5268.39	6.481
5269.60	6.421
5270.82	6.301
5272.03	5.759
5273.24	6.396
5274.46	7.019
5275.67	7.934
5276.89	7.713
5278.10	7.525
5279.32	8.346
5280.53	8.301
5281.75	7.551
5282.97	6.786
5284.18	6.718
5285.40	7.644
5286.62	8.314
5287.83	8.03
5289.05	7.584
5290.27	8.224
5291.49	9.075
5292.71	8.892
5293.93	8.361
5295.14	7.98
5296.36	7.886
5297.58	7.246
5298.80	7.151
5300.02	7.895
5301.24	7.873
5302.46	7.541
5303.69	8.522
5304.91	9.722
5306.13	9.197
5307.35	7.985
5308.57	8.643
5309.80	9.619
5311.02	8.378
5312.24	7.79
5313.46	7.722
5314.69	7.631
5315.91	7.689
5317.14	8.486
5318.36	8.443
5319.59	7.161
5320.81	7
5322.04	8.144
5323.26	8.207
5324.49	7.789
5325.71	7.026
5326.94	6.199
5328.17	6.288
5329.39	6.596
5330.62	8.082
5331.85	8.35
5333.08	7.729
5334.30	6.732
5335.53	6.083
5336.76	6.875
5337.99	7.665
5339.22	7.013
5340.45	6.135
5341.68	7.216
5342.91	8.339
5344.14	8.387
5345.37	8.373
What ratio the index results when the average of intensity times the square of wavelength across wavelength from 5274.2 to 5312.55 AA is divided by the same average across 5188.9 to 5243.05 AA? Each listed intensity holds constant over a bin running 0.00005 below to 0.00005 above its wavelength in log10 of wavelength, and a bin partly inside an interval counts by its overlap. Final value 1.16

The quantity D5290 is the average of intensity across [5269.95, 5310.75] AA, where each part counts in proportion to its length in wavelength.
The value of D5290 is 7.87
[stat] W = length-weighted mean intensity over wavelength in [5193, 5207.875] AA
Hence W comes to 7.08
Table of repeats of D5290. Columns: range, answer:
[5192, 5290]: 7.28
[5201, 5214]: 6.8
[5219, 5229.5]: 7.14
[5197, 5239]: 7.18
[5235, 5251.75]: 7.55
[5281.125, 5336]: 7.83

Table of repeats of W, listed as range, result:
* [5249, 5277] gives 7.21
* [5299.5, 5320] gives 8.26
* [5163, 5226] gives 6.75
